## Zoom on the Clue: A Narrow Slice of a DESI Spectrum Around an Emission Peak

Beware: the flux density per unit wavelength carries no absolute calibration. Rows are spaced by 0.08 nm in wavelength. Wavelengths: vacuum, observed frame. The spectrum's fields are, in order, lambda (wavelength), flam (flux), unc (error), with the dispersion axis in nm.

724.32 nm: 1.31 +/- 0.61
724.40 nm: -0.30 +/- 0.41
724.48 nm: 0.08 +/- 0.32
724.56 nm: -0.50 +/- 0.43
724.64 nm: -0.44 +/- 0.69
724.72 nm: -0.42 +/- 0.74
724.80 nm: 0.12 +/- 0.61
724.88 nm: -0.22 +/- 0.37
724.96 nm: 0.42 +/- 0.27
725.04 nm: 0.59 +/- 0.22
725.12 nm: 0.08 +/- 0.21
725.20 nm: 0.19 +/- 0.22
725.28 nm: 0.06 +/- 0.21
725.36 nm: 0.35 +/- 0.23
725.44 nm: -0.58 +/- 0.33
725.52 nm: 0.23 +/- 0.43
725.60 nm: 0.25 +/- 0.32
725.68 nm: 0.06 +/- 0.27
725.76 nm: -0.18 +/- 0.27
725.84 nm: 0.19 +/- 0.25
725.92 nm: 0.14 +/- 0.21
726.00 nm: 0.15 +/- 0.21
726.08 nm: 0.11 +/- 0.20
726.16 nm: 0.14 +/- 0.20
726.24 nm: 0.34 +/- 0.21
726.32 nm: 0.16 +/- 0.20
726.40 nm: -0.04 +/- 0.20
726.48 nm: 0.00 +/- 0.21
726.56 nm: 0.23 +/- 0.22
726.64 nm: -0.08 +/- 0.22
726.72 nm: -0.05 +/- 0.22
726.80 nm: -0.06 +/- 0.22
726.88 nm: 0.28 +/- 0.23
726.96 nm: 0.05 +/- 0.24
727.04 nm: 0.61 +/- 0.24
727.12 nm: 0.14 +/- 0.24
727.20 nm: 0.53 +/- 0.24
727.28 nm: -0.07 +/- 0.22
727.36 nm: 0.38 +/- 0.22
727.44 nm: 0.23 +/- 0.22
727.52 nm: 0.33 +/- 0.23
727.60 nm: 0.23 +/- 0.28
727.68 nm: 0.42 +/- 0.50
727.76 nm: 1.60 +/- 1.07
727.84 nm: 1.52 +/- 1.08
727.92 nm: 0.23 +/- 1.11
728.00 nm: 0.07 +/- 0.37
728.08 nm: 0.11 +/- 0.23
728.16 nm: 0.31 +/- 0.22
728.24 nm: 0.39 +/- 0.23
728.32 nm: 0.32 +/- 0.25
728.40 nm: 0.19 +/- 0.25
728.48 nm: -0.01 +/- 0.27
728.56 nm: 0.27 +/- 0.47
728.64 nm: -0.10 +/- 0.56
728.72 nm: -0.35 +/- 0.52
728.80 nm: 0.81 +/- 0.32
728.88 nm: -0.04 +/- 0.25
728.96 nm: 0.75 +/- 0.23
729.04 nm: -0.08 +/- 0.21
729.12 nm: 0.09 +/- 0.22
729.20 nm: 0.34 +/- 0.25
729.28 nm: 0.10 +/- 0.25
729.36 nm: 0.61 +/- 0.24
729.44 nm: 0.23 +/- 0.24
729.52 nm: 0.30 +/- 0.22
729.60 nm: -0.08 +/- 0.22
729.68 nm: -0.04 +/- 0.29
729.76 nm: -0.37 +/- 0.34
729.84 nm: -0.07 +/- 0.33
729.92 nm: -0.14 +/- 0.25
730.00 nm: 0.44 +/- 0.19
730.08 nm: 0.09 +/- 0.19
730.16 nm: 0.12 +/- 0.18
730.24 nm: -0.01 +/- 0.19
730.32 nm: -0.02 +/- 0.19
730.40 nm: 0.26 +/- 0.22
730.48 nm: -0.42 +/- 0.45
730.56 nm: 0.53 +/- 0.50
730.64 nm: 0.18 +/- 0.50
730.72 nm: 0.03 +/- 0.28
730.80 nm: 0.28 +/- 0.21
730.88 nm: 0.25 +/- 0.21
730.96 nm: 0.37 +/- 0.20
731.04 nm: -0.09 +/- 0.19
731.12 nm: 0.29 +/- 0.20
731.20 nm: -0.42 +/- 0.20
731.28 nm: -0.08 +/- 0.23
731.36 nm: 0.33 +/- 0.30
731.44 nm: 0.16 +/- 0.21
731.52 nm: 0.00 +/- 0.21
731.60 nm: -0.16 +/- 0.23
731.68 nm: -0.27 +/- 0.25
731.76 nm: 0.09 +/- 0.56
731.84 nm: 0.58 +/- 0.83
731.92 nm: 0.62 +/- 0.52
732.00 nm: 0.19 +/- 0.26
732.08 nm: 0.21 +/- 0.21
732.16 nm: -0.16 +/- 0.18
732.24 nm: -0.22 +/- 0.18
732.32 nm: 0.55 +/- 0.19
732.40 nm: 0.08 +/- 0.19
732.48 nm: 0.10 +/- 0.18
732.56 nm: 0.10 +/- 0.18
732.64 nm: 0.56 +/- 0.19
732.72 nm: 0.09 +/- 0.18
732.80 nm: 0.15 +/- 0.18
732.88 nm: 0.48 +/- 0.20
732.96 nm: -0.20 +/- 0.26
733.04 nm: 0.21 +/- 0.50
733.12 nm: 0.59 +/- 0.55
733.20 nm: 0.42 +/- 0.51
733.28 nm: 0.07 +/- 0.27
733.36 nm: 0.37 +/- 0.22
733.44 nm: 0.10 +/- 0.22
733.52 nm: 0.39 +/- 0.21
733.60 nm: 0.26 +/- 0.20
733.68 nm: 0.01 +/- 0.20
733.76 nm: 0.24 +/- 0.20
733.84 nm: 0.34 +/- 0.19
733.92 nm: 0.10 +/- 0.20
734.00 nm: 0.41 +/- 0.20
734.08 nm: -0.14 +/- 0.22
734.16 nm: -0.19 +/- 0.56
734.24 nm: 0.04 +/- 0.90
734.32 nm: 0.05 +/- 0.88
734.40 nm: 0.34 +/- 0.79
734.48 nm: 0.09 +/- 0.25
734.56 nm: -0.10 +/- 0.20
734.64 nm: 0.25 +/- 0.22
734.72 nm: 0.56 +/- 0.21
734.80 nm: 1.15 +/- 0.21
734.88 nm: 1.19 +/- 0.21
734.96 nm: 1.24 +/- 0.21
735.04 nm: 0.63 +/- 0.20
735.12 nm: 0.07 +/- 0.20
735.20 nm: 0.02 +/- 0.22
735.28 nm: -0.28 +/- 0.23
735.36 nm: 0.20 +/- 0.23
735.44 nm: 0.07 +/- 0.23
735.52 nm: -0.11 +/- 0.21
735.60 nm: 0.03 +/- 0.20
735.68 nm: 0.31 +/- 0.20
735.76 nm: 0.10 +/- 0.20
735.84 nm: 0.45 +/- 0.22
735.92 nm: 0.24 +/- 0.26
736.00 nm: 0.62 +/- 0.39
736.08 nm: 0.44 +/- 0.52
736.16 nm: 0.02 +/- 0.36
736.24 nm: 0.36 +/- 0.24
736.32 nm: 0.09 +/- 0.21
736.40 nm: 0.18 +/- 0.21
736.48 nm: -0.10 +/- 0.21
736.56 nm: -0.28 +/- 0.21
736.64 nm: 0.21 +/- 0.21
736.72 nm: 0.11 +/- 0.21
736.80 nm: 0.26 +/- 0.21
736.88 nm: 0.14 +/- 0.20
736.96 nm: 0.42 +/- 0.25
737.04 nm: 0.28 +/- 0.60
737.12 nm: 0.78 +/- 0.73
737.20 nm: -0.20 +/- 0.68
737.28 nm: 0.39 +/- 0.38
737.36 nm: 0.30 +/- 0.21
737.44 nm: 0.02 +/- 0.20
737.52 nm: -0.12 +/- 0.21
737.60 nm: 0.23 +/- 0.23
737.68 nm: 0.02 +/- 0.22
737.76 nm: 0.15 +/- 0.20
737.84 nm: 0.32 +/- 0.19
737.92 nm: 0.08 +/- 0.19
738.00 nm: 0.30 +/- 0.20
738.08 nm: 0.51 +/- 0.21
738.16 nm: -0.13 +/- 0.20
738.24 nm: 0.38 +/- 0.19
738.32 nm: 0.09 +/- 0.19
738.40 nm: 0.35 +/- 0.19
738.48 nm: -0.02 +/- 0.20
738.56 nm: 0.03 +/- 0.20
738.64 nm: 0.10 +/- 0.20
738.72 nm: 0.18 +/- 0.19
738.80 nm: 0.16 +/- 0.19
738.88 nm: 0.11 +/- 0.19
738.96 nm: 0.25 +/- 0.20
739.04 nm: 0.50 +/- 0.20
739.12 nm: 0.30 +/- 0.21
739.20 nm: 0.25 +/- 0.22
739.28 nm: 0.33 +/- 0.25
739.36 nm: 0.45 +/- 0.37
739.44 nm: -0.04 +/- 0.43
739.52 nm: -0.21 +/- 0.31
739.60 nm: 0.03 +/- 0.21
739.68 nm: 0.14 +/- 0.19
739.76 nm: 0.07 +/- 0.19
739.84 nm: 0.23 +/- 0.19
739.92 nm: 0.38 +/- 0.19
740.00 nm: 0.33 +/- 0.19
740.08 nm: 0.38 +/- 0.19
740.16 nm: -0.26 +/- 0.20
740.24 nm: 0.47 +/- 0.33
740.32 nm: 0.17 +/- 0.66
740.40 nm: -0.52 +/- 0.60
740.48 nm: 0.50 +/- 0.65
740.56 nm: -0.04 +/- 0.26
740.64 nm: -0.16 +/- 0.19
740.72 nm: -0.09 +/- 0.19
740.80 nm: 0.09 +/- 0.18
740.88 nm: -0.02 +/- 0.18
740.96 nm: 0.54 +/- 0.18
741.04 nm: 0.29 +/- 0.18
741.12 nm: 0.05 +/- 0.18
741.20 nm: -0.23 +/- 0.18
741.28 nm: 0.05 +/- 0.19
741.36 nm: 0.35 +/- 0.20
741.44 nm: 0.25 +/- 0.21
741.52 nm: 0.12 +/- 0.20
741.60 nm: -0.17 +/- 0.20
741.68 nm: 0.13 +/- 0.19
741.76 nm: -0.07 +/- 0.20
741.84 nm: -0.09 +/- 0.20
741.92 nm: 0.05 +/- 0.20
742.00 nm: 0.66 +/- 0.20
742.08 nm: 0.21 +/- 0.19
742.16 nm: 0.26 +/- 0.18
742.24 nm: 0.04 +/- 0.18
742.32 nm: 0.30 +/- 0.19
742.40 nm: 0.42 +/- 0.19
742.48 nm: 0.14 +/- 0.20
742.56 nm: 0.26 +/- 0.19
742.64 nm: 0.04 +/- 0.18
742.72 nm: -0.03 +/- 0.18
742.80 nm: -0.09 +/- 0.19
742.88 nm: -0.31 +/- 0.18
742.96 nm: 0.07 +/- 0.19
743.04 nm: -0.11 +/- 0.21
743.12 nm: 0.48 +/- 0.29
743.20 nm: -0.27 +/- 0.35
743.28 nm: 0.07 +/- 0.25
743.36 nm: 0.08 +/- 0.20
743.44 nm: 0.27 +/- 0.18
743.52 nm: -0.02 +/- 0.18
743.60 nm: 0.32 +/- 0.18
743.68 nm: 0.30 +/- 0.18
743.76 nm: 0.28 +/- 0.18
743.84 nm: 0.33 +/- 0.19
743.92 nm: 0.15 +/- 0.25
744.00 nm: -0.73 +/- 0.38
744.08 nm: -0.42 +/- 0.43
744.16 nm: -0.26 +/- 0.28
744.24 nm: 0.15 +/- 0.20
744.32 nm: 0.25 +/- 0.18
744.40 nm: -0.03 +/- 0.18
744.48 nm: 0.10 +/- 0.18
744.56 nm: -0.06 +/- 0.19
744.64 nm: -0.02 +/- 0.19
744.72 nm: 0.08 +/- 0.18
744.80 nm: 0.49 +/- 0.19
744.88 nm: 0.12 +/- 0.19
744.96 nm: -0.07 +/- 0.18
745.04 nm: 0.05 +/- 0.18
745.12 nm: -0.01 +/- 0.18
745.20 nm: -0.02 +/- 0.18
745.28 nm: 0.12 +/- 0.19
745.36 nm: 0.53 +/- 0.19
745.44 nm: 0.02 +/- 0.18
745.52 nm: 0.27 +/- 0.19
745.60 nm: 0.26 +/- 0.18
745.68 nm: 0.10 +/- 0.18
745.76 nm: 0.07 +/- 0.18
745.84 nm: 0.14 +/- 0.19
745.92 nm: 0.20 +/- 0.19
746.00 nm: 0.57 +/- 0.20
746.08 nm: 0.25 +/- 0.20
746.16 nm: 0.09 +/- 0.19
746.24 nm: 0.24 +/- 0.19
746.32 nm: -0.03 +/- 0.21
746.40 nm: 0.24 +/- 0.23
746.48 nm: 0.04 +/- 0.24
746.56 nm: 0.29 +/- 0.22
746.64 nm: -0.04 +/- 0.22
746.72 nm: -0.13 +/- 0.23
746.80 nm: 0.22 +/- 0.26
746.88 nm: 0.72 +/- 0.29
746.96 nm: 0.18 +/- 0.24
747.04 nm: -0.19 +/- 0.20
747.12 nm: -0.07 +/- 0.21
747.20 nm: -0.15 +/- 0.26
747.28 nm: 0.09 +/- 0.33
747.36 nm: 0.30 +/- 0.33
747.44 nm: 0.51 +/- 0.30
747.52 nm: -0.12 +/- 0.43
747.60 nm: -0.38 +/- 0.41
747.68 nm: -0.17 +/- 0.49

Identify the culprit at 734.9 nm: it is Hbeta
